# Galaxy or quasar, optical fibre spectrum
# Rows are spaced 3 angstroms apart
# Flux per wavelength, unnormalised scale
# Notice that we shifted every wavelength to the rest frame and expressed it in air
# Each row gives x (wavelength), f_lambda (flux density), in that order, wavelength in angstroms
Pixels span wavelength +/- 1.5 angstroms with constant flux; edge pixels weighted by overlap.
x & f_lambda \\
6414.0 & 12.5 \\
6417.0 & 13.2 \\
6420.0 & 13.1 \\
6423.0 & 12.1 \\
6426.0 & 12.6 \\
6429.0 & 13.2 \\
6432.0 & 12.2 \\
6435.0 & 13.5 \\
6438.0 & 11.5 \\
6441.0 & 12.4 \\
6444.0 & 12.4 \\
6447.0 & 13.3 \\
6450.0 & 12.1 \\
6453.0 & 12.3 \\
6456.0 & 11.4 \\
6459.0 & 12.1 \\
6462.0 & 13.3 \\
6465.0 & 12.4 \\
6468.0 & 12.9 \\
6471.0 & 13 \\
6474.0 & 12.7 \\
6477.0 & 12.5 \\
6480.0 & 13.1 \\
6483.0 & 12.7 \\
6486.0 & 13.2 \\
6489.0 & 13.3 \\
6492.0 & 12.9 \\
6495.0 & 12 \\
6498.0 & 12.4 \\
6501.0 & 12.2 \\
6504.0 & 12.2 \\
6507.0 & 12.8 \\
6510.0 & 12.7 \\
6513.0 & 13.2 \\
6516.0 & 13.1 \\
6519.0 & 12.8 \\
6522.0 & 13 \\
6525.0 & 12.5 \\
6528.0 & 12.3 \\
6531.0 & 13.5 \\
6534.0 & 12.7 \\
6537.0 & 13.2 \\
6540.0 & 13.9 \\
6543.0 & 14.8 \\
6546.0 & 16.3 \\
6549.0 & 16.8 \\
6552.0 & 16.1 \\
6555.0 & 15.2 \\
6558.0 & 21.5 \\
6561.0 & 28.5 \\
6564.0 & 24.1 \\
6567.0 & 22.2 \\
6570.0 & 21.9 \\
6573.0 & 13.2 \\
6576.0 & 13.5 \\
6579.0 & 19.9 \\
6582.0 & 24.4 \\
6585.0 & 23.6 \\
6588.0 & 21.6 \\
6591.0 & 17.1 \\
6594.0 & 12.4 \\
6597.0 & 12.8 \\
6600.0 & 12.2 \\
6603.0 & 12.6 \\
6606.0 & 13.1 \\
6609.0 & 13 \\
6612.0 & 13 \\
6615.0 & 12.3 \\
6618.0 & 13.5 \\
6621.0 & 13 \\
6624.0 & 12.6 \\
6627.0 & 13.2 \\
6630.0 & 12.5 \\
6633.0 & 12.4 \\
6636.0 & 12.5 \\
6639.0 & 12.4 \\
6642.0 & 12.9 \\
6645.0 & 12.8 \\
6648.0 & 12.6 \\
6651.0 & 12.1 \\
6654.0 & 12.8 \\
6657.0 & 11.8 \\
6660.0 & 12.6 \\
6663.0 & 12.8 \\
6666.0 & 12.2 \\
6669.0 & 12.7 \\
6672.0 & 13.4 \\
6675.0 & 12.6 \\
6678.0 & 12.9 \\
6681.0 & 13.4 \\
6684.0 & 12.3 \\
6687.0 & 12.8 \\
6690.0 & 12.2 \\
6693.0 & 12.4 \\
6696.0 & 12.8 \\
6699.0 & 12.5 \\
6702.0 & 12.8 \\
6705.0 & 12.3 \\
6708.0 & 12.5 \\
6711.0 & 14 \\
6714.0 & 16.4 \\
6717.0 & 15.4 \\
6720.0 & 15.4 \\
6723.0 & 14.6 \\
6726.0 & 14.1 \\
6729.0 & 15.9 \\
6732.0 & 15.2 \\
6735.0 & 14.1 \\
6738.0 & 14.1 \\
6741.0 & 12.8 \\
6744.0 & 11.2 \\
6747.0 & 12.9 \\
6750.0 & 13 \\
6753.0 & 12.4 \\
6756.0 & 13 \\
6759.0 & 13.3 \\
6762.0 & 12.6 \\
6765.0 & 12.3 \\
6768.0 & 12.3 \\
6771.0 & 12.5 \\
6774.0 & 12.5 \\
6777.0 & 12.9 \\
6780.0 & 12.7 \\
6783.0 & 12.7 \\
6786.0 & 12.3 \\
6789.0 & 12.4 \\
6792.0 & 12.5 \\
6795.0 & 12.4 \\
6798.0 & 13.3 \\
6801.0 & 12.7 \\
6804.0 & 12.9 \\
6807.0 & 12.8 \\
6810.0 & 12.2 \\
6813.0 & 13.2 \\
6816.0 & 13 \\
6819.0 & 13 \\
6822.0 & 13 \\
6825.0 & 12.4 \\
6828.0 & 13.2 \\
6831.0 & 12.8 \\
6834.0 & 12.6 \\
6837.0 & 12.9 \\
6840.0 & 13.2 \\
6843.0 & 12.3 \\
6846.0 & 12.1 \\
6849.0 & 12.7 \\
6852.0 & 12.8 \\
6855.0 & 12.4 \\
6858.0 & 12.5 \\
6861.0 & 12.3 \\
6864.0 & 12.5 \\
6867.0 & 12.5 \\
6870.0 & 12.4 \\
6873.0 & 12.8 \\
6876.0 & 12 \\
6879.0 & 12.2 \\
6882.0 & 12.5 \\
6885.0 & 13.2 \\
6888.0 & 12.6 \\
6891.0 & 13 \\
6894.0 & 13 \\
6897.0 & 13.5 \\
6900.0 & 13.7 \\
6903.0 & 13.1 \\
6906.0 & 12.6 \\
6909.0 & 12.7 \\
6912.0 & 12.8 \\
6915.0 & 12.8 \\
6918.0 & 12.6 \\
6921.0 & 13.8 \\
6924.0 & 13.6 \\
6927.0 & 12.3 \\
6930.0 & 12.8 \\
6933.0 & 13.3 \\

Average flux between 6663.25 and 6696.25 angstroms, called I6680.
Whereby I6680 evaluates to 12.7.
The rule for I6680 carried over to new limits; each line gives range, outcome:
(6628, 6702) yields 12.6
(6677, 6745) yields 13.6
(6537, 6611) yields 17.4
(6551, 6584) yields 20.2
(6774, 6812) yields 12.7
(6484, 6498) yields 12.8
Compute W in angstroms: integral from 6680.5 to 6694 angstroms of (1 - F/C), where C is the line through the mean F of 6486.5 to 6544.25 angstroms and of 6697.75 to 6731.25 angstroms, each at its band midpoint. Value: 1.4 angstroms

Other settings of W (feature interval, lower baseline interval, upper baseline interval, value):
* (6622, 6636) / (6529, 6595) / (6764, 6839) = 3.27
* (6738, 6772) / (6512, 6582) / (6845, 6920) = 3.59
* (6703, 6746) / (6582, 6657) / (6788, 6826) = -2.78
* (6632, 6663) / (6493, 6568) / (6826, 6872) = 3.72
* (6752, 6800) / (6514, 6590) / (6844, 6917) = 5.06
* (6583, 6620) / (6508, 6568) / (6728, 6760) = 0.59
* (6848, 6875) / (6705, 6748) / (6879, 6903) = 1.40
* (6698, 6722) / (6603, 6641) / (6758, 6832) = -2.28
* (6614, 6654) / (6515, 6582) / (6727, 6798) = 6.52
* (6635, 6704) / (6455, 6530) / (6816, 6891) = 0.21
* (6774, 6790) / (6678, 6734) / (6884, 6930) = 1.01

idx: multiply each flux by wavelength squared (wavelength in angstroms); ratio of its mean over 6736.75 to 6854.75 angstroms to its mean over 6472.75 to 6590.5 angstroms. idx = 0.88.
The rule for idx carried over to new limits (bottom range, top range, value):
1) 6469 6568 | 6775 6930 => 0.96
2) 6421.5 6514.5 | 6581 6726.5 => 1.14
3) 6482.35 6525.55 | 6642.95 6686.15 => 1.04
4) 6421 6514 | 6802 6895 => 1.13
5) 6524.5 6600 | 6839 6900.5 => 0.80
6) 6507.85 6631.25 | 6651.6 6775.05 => 0.88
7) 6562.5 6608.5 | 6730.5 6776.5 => 0.78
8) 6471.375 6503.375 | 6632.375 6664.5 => 1.04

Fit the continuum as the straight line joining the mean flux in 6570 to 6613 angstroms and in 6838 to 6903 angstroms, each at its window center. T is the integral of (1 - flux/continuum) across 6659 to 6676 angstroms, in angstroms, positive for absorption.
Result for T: 2.8 angstroms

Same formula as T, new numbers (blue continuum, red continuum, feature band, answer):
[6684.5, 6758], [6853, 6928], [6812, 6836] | 0.3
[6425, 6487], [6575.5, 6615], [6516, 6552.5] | 1.6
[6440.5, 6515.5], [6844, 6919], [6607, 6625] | -0.4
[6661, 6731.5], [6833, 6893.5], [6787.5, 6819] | 0.3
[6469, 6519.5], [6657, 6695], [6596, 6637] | -0.3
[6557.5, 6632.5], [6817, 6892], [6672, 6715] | 6.0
